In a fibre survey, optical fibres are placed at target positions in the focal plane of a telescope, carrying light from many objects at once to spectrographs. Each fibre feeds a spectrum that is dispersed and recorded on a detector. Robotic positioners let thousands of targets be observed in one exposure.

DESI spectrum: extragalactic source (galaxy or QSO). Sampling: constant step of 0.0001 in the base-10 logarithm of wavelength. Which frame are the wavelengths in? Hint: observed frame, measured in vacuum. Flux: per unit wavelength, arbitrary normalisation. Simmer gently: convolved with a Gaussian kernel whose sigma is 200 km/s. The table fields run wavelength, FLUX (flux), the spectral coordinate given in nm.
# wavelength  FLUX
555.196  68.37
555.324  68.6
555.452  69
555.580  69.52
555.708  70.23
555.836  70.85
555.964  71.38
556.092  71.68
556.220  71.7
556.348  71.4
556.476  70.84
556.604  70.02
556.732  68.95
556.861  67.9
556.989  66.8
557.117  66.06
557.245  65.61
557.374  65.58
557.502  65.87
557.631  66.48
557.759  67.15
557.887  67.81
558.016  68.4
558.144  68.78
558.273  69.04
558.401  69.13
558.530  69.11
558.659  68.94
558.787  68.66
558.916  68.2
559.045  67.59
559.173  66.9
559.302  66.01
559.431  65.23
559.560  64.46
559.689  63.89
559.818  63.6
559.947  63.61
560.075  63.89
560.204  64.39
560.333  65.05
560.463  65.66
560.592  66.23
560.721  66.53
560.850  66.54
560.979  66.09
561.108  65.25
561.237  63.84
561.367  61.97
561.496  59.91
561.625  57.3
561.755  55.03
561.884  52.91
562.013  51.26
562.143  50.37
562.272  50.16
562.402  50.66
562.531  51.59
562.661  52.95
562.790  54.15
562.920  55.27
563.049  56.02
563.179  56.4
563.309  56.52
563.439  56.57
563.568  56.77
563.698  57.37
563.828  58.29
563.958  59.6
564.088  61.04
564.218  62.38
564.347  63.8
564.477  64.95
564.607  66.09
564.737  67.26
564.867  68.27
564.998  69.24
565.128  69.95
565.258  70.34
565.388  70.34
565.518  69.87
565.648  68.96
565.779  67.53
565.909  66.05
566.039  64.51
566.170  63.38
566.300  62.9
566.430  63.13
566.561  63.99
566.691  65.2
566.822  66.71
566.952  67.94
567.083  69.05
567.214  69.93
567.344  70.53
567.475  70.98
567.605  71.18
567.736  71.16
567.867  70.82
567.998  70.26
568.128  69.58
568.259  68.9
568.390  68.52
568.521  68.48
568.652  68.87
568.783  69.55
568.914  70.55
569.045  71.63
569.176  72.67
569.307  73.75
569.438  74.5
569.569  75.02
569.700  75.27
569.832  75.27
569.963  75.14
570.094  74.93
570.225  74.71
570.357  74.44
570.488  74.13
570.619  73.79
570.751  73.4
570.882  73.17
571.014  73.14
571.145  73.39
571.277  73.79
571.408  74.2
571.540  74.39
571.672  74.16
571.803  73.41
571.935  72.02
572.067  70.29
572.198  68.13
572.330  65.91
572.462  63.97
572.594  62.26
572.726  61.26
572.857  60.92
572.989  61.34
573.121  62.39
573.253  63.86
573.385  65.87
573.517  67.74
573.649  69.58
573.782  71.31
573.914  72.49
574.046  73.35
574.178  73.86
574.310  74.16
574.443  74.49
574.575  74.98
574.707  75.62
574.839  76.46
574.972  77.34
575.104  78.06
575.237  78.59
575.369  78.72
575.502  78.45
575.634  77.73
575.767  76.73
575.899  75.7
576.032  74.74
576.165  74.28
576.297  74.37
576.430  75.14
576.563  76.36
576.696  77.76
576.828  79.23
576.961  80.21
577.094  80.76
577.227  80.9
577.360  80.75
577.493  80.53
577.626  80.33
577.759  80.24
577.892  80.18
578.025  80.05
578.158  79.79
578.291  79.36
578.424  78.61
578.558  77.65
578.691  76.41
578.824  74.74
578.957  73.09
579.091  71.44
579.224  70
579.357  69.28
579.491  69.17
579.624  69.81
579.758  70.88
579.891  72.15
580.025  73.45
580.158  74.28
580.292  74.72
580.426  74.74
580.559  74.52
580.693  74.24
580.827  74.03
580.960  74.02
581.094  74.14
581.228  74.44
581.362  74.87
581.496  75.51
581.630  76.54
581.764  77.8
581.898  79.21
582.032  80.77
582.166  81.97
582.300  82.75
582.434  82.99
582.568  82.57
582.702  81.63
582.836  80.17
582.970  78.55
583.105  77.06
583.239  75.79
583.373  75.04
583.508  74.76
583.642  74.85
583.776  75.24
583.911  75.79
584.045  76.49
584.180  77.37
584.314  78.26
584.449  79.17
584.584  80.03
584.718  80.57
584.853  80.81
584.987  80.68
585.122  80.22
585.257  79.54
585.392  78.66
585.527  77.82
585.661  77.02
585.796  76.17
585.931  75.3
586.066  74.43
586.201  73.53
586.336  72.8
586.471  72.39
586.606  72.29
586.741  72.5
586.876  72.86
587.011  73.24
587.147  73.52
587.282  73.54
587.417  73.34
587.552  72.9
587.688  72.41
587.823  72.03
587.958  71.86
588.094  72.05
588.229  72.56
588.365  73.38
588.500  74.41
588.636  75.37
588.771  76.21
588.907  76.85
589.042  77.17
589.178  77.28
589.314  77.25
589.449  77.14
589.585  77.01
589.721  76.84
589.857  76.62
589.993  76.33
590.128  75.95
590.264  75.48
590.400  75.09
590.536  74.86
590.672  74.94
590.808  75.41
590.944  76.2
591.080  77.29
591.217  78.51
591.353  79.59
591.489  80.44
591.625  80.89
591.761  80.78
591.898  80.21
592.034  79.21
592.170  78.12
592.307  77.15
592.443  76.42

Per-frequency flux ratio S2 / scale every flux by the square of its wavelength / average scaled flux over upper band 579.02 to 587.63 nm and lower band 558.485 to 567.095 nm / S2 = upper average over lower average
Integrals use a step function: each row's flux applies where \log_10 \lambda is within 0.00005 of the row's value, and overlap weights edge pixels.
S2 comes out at 1.3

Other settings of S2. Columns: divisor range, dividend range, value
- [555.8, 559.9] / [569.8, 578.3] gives 1.15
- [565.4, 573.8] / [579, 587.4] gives 1.14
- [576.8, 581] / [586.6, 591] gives 1.02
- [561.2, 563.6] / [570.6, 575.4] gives 1.34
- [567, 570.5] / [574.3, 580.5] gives 1.09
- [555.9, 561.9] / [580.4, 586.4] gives 1.27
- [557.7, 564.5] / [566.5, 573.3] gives 1.17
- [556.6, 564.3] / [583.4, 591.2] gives 1.33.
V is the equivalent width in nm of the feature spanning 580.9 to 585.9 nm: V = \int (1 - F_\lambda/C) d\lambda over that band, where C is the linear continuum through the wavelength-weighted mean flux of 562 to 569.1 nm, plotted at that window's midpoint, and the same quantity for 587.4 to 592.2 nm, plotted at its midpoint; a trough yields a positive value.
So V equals -0.35 nm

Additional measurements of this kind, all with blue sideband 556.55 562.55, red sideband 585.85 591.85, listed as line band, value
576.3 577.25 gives -0.102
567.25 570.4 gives -0.203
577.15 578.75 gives -0.192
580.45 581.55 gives -0.034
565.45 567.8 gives -0.024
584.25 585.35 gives -0.092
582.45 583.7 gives -0.086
